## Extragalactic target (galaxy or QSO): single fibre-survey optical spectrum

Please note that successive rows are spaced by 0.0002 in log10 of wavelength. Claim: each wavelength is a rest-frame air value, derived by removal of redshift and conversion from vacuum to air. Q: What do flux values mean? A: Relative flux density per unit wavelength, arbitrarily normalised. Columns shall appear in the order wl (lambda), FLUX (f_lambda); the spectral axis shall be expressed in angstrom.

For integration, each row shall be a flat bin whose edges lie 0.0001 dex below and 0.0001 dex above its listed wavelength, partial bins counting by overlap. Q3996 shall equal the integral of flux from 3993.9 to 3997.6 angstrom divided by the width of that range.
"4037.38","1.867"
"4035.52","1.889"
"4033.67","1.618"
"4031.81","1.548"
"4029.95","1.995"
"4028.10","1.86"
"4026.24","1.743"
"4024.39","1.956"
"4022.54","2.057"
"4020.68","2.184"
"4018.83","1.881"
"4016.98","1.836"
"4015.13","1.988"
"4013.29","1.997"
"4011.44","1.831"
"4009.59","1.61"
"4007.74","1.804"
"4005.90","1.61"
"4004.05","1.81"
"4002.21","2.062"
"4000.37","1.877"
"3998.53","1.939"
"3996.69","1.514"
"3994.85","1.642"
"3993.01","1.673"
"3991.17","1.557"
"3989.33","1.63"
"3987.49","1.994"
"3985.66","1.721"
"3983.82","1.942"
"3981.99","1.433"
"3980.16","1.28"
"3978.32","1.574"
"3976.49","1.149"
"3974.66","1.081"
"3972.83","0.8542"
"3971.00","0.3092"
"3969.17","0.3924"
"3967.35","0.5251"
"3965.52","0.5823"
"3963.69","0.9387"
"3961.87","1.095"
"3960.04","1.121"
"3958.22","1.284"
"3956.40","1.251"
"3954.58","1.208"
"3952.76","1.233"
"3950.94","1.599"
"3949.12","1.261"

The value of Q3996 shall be 1.58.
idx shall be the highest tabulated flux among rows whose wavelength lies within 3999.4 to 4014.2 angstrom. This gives 2.062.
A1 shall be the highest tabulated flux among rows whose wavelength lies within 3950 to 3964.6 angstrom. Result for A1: 1.599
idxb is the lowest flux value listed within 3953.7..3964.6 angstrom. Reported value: 0.9387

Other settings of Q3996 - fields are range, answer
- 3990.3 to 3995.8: 1.62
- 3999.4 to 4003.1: 1.97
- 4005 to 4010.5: 1.68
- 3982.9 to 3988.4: 1.89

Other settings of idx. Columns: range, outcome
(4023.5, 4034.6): 1.995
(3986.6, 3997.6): 1.994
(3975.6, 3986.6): 1.942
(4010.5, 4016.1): 1.997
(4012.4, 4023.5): 2.184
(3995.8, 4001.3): 1.939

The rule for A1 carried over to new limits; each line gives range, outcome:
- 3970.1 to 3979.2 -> 1.574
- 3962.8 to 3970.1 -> 0.9387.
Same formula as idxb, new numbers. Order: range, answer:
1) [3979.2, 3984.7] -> 1.28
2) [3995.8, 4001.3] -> 1.514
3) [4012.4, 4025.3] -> 1.836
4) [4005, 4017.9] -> 1.61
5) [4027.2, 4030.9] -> 1.86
